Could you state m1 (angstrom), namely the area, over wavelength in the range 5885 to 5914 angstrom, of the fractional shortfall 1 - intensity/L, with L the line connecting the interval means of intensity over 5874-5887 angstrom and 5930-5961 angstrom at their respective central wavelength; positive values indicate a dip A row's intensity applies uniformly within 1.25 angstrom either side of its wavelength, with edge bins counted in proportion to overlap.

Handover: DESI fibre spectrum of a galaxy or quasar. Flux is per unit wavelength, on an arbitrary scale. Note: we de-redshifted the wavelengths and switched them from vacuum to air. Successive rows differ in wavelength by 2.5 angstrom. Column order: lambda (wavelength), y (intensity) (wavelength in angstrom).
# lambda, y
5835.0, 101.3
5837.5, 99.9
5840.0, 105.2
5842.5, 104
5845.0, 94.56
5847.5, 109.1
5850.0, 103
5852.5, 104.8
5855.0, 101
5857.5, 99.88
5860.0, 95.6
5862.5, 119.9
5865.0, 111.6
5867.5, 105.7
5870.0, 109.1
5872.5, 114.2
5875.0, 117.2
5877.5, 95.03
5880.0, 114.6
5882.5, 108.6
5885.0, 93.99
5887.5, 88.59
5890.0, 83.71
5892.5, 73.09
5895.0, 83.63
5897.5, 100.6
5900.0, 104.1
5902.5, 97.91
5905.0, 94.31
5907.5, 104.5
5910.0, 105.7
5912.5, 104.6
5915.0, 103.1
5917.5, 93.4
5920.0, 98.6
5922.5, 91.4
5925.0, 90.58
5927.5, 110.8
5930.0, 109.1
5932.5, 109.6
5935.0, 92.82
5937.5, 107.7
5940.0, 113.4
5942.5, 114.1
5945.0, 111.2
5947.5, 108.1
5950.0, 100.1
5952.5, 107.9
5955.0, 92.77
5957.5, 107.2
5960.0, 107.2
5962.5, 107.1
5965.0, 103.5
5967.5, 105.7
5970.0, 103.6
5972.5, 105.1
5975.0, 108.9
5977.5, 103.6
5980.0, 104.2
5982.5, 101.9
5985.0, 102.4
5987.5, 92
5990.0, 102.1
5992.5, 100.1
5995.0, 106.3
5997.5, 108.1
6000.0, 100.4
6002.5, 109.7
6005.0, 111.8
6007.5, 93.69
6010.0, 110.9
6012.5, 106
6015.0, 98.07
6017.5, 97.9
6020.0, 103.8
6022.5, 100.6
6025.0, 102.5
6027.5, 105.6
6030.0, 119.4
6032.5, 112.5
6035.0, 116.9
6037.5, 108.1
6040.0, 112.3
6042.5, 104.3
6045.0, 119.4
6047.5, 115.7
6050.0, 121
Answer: 2.88 angstrom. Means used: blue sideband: 105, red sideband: 106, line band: 94.7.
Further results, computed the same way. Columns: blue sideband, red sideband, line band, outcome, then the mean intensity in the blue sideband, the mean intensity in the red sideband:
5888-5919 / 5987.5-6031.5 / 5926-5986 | -3.54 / 95.6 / 104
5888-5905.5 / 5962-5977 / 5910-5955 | -2.59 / 90.8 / 105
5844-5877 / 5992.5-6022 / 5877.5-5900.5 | 2.54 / 106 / 104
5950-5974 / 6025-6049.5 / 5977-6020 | 2.11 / 104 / 112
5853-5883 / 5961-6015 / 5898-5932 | 1.72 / 108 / 104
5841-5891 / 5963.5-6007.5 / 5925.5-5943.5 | -0.62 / 104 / 104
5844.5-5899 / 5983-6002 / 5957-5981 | -0.88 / 101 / 102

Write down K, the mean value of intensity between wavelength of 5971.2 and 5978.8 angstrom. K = 106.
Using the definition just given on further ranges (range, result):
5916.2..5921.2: 96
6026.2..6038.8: 112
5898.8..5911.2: 101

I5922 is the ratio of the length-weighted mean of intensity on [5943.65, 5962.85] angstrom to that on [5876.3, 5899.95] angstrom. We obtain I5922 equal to 1.1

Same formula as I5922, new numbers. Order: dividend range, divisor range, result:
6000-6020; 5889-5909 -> 1.12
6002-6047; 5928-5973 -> 1.01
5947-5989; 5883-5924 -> 1.09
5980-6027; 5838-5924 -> 1.02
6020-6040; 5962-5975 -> 1.04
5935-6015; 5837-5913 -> 1.03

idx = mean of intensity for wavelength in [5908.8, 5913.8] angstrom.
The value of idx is 105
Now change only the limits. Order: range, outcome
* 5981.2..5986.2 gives 102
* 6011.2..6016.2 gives 102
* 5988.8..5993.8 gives 101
